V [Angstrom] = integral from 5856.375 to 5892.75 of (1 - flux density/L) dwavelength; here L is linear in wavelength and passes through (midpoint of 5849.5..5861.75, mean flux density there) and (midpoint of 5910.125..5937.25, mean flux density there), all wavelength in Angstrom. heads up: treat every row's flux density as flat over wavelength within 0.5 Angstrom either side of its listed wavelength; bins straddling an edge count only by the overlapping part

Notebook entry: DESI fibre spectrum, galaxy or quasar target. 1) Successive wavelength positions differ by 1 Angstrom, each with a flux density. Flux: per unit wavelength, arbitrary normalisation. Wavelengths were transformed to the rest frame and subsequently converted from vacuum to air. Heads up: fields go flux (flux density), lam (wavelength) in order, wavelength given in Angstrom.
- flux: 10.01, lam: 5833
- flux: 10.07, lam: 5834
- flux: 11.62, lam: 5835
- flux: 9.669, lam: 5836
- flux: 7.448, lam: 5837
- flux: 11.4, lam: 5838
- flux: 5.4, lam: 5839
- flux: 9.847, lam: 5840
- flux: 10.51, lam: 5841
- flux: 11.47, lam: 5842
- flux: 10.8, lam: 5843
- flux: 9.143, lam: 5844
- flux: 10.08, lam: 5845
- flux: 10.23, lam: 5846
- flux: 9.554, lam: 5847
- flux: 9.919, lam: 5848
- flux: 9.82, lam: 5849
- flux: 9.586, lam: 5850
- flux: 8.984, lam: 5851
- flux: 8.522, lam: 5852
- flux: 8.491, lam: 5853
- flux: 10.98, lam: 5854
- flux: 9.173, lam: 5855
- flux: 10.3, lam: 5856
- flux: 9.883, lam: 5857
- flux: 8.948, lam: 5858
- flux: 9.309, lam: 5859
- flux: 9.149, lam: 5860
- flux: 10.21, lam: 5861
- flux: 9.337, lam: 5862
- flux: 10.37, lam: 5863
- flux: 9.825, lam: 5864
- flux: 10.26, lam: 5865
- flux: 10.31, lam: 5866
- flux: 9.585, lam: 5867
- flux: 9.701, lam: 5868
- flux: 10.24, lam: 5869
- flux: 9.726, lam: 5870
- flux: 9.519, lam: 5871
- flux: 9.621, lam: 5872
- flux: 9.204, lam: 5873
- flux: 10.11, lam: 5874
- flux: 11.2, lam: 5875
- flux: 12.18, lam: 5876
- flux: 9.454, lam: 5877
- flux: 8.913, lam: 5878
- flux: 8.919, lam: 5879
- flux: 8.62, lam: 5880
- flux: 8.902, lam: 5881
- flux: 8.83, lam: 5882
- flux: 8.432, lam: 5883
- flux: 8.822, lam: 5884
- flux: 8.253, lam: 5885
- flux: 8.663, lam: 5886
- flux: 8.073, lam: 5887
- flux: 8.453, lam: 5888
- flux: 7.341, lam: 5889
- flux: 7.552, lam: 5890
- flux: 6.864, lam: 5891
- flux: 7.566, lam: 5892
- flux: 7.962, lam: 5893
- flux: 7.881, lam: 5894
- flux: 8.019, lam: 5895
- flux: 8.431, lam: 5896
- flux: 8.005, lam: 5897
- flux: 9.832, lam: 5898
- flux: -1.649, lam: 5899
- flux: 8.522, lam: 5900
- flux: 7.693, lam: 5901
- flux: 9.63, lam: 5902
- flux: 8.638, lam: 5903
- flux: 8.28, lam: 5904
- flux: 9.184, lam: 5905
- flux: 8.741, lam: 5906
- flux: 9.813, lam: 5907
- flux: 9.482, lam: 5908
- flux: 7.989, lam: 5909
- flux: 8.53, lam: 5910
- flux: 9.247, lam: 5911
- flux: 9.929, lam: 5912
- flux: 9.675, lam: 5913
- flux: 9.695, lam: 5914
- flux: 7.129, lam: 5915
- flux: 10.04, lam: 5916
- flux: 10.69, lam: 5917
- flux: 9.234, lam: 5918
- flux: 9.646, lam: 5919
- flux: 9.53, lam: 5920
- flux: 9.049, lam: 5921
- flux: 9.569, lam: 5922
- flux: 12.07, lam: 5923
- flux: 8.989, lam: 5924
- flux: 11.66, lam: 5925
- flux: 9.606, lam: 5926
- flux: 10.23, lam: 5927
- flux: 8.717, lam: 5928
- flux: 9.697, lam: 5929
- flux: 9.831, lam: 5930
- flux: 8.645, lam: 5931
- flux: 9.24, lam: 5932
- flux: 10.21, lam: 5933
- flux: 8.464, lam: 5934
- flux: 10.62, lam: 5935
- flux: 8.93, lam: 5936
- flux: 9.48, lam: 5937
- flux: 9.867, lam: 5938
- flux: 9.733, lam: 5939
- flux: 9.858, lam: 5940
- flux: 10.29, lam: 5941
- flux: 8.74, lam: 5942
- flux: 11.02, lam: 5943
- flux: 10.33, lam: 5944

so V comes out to 1.0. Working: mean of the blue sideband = 9.46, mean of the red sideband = 9.61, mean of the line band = 9.23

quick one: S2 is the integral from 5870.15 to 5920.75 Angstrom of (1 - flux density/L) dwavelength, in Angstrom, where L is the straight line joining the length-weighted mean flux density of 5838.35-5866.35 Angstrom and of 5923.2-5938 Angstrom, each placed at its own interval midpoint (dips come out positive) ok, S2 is 4.9 Angstrom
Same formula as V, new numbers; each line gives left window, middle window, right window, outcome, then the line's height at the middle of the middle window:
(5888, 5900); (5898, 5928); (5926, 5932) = -2.0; 8.4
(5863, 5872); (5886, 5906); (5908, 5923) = 3.8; 9.6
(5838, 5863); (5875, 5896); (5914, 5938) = 2.3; 9.62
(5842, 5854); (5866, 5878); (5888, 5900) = -2.3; 8.39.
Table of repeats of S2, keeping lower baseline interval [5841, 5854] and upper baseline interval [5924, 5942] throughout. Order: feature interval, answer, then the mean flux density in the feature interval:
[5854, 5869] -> 0.0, 9.8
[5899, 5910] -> 1.6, 8.31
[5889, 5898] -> 1.7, 7.87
